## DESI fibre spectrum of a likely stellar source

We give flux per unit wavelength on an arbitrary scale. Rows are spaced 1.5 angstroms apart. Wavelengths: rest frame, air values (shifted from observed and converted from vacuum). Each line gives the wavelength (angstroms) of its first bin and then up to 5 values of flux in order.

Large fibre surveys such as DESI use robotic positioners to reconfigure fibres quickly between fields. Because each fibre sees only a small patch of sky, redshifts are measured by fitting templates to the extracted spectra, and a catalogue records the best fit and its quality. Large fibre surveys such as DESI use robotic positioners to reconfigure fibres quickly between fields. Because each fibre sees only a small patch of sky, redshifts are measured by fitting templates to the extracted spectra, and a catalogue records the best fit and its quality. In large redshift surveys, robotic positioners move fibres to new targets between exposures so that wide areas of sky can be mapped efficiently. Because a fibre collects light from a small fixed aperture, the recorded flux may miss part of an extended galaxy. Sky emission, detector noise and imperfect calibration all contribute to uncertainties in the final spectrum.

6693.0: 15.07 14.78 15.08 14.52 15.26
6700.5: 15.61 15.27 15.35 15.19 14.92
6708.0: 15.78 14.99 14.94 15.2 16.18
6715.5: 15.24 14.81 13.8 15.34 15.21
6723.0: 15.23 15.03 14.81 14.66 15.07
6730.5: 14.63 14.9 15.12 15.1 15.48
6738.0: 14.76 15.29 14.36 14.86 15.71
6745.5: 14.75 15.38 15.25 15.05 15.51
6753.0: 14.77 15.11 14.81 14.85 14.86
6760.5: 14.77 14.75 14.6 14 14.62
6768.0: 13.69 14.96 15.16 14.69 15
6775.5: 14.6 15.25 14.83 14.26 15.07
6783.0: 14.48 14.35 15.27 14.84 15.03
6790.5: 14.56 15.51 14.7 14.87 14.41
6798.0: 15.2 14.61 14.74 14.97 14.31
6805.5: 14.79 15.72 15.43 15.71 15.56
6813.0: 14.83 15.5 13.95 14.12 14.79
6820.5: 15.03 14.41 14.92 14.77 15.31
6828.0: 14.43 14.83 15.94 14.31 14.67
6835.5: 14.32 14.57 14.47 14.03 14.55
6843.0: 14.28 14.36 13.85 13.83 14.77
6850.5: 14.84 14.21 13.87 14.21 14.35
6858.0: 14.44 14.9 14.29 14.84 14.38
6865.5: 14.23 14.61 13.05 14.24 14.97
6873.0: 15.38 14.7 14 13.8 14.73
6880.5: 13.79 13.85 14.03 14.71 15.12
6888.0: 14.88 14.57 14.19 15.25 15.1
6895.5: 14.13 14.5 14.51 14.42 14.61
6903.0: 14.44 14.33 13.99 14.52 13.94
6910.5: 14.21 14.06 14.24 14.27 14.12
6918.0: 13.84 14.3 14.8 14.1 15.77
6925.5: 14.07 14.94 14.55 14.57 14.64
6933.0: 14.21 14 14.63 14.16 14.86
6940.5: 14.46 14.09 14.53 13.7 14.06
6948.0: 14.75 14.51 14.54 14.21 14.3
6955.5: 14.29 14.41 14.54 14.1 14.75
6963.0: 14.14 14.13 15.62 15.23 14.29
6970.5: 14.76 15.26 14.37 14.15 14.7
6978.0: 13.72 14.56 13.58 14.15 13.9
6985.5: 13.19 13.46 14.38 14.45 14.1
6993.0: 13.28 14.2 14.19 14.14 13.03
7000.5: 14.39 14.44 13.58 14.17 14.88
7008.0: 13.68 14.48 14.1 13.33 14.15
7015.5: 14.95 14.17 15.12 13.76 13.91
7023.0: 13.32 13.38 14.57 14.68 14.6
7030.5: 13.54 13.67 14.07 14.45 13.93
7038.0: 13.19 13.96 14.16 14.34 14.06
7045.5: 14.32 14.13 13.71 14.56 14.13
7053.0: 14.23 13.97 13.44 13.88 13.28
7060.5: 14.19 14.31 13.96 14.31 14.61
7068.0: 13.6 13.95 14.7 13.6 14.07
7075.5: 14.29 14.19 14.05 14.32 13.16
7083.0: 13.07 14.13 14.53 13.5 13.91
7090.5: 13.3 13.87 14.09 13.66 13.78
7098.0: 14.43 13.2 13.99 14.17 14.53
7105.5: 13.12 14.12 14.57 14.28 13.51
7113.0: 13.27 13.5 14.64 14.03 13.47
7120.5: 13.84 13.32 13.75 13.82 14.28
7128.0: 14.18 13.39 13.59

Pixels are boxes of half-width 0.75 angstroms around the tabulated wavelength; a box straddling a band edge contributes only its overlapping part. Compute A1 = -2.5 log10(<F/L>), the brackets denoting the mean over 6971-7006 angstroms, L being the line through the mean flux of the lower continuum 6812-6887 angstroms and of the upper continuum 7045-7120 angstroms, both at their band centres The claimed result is 0.01 mag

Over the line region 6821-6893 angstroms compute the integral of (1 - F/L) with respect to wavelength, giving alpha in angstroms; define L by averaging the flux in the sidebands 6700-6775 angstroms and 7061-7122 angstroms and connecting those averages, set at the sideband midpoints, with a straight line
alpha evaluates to 0.7 angstroms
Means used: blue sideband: 15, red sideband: 13.9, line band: 14.5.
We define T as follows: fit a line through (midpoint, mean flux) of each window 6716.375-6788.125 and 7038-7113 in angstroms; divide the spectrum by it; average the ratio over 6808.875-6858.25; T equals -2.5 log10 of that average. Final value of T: 0.00 mag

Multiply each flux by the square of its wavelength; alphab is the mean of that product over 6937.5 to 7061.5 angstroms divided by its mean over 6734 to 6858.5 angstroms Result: 1.0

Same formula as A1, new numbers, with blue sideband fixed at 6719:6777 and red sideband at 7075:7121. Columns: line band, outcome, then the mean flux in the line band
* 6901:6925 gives 0.01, 14.3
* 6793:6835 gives -0.01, 14.9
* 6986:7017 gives 0.01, 14.1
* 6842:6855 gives 0.03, 14.3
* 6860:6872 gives 0.02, 14.3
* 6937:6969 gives -0.01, 14.4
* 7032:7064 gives 0.00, 14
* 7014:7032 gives 0.00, 14.2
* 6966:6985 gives -0.01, 14.4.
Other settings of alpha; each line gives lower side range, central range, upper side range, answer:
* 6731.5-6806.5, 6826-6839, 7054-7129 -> -0.1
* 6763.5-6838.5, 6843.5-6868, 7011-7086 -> 0.5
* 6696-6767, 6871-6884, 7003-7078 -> 0.2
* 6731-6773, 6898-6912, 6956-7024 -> 0.1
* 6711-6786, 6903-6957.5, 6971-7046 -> -0.1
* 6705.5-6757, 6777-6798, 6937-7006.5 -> 0.1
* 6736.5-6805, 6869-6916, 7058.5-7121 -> 0.2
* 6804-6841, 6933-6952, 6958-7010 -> 0.0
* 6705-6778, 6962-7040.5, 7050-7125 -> 0.2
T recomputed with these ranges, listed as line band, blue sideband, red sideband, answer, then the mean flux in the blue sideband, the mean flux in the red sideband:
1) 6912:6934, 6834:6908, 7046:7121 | -0.011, 14.4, 13.9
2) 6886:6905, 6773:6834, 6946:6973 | 0.005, 14.9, 14.6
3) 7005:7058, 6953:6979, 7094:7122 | 0.011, 14.5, 13.9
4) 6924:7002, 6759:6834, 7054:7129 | 0.000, 14.8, 13.9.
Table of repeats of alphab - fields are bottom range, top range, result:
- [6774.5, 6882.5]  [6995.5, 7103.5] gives 1.02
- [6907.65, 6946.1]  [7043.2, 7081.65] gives 1.02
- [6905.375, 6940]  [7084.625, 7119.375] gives 1.02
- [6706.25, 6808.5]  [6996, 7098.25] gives 1.02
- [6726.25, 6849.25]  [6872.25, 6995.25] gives 1.01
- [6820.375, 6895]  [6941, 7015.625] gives 1.02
